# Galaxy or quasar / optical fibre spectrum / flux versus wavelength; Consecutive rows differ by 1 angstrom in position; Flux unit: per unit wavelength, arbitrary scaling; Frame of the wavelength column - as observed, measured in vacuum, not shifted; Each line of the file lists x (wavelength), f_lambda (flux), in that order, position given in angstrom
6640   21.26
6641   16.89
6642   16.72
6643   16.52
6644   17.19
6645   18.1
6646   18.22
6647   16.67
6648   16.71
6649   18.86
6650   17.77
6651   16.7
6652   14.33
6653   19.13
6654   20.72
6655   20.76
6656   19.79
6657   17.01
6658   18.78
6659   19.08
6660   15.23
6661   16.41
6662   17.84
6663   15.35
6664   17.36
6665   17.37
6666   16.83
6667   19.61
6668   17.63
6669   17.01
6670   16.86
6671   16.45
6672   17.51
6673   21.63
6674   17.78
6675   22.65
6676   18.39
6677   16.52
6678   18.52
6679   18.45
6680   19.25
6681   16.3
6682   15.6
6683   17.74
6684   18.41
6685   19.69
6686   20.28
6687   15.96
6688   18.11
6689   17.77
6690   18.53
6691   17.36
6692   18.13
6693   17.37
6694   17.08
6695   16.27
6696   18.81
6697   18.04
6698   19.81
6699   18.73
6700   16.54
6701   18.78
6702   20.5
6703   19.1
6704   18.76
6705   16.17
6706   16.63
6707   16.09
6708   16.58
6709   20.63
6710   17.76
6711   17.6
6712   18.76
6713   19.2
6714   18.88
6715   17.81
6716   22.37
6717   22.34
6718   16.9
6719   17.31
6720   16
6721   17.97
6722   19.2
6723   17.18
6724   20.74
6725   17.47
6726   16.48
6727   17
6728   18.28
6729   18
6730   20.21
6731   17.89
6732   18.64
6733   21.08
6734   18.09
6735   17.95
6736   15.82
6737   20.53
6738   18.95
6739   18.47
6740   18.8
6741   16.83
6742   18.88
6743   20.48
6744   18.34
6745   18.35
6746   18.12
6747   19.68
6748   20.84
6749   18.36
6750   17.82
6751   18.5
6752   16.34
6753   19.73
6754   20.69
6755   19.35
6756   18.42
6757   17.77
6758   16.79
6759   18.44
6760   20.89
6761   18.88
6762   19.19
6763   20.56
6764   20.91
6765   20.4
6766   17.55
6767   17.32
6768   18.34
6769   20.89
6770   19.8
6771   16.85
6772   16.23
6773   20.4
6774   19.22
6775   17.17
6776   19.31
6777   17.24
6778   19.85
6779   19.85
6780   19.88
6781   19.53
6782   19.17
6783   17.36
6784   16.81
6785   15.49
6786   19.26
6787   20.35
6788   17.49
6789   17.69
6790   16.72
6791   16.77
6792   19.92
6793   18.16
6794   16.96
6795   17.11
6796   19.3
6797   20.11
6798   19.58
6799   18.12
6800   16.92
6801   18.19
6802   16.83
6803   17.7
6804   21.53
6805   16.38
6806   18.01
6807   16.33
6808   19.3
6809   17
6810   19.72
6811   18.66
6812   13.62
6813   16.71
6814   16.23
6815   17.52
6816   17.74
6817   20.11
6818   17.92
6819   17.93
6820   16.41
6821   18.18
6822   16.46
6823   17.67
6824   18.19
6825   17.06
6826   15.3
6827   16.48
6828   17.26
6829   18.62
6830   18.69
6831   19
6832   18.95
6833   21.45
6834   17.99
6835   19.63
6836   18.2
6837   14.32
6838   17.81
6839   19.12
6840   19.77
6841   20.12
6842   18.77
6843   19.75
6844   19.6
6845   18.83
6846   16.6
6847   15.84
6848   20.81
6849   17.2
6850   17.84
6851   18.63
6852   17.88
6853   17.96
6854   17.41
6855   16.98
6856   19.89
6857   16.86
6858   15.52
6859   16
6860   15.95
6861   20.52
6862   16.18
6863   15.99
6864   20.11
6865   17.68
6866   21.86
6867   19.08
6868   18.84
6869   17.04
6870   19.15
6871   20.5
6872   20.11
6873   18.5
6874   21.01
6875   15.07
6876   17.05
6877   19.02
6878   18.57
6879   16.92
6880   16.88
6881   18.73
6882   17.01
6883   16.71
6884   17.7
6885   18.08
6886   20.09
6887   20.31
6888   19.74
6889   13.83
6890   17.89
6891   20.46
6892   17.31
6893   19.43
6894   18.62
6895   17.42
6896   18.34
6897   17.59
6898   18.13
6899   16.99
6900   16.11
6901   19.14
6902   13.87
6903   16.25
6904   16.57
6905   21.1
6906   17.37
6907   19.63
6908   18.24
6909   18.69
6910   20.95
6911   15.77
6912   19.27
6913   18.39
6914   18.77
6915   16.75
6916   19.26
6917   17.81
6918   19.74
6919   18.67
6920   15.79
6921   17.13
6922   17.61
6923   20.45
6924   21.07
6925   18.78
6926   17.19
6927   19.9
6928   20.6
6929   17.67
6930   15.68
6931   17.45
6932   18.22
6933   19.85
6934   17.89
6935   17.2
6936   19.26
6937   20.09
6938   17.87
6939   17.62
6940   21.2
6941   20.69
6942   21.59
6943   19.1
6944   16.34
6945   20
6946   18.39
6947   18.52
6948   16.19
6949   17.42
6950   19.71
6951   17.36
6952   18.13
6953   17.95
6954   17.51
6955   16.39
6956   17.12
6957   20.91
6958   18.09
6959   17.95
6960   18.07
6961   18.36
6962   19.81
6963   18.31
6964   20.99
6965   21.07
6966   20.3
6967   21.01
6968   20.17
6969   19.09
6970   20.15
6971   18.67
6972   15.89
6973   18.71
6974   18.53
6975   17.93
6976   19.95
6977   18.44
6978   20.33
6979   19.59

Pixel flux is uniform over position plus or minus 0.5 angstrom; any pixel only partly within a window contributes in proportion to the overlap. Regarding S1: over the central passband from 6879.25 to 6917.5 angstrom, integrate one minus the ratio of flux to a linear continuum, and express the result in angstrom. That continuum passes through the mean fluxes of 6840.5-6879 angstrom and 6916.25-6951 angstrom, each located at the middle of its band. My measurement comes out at 0.9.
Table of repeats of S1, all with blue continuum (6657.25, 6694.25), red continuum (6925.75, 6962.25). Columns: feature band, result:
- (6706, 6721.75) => -0.37 angstrom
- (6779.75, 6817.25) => 0.32 angstrom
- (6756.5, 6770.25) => -0.80 angstrom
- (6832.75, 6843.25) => -0.29 angstrom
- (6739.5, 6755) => -0.67 angstrom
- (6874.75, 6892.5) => 0.42 angstrom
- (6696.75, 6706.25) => -0.23 angstrom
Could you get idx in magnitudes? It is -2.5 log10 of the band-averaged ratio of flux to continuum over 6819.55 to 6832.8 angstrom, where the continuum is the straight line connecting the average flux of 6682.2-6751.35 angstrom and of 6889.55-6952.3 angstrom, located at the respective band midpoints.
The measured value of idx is 0.04 mag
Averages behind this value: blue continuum 18.4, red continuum 18.4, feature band 17.7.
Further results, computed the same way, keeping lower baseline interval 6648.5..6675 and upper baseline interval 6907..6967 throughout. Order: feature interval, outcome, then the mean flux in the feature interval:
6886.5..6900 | 0.03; 18.1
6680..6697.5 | 0.01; 17.8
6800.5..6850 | 0.02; 18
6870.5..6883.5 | 0.02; 18.2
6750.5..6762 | -0.03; 18.7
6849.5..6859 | 0.05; 17.6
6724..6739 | -0.02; 18.4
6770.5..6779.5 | -0.01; 18.5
